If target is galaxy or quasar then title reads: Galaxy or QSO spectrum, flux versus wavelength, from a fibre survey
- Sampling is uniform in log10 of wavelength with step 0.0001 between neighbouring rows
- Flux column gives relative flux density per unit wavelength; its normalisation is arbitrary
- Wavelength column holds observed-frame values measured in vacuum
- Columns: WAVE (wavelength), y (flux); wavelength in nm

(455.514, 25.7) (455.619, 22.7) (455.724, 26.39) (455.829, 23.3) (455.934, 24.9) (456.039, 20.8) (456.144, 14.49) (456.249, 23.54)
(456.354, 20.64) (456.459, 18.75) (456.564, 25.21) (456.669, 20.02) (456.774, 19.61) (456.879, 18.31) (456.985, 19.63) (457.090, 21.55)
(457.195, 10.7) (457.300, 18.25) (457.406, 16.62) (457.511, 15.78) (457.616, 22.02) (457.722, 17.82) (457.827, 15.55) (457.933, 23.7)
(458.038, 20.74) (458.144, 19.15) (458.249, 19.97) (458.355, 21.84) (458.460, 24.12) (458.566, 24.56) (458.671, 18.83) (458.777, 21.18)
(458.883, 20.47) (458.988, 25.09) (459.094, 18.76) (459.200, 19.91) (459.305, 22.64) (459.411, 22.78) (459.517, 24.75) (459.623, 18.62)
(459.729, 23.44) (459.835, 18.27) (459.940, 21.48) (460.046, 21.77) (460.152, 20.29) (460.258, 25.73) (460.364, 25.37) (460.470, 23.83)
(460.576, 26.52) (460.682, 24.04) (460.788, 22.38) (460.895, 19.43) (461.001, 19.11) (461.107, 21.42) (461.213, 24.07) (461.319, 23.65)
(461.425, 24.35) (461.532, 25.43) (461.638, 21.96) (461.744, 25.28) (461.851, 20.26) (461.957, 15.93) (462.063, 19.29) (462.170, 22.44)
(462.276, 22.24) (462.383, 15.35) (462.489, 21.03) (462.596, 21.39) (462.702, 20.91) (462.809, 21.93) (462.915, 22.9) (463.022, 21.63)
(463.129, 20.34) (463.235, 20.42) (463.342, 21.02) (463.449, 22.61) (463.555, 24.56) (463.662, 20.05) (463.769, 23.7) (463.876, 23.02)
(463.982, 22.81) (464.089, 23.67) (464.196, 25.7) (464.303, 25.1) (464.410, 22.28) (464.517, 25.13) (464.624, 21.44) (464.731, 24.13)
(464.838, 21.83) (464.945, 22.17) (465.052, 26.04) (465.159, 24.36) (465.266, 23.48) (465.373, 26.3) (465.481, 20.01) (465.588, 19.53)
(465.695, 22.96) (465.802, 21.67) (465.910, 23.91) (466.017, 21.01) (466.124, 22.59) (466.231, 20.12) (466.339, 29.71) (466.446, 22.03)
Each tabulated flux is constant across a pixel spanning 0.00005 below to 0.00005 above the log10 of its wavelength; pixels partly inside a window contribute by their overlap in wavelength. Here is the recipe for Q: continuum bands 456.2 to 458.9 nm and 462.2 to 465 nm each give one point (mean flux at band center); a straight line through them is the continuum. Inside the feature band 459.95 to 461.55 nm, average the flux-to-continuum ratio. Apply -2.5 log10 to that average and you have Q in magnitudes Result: -0.09 mag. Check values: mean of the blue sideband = 19.9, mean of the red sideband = 22.2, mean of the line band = 23.1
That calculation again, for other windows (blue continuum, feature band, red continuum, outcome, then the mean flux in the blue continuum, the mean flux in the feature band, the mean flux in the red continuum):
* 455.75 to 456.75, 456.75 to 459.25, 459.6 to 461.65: 0.112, 21.4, 19.8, 22.6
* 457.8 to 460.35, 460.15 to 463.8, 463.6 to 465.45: 0.027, 21.5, 22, 23.6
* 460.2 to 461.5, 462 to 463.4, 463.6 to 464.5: 0.126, 23.3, 20.8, 23.4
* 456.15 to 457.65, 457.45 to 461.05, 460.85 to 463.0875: -0.065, 19.2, 21.5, 21.4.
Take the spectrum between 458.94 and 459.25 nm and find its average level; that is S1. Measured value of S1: 21.2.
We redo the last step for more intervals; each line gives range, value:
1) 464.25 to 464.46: 23.7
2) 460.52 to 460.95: 23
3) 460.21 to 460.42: 25.5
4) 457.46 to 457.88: 17.8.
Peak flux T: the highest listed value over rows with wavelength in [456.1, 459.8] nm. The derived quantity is 25.21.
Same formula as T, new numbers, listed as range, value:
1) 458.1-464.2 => 26.52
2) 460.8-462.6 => 25.43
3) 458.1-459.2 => 25.09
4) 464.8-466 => 26.3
